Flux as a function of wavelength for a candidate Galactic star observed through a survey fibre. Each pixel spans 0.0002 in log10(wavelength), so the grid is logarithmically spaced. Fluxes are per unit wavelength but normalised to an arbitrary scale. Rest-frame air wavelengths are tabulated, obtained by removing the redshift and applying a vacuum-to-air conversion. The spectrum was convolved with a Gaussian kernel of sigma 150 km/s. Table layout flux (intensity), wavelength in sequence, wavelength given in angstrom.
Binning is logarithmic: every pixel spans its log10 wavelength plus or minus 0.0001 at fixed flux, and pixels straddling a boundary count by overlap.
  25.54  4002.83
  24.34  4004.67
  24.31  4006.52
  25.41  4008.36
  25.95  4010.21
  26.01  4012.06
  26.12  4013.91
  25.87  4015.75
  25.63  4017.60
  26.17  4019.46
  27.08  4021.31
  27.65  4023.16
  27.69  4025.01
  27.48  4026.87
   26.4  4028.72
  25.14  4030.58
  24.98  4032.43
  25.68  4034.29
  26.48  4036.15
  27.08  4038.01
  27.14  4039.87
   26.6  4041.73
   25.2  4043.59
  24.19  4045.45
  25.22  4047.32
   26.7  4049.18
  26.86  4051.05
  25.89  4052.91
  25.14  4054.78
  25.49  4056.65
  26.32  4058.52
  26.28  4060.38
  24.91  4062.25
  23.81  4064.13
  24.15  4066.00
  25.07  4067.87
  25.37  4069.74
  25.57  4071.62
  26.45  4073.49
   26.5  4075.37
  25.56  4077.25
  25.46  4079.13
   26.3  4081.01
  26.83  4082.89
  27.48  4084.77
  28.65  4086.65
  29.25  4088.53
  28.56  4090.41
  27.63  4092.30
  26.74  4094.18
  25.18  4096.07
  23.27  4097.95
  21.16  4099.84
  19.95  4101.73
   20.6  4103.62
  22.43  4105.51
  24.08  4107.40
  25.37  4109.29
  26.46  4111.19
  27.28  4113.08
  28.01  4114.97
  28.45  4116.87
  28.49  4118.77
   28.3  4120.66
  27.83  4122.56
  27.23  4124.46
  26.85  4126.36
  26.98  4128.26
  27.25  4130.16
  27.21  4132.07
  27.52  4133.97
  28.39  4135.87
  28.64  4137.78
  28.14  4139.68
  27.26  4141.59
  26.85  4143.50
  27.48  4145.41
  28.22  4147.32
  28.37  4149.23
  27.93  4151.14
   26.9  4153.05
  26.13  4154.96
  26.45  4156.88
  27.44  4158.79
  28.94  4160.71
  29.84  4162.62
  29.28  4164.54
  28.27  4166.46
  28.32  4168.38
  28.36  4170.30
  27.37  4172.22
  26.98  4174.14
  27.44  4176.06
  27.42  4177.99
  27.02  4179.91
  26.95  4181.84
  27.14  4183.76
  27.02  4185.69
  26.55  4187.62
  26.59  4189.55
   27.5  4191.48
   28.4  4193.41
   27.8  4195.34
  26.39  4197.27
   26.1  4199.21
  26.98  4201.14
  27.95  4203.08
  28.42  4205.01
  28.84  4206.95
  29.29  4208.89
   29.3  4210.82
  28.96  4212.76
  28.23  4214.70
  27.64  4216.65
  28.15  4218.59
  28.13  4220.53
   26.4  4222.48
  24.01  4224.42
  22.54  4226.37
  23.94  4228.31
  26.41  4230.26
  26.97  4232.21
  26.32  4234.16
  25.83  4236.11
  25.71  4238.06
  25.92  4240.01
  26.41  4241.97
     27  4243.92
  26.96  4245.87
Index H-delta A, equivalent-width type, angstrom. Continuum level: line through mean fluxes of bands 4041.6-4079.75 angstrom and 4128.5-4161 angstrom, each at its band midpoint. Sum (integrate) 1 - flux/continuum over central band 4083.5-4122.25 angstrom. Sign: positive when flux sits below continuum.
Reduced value 0.9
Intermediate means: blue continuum 25.5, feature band 25.9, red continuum 27.6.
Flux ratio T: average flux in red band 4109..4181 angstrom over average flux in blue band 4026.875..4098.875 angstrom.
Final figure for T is 1.1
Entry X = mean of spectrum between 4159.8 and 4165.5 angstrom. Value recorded 29.4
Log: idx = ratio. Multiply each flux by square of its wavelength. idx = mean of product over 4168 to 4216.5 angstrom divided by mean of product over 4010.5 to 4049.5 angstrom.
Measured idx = 1.1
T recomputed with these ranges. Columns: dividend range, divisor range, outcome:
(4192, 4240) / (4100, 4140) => 1.03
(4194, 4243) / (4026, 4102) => 1.04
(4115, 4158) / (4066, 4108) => 1.09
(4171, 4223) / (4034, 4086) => 1.07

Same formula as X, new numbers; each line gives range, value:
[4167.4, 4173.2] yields 28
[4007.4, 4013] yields 25.8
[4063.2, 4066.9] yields 24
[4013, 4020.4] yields 26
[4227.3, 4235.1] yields 25.9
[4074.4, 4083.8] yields 26.1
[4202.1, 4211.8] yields 28.8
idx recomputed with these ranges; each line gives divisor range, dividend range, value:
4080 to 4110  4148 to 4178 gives 1.14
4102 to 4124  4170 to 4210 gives 1.10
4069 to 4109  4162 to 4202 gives 1.13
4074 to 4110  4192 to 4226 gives 1.15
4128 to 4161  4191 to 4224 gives 1.04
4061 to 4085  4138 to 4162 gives 1.12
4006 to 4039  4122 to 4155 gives 1.11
